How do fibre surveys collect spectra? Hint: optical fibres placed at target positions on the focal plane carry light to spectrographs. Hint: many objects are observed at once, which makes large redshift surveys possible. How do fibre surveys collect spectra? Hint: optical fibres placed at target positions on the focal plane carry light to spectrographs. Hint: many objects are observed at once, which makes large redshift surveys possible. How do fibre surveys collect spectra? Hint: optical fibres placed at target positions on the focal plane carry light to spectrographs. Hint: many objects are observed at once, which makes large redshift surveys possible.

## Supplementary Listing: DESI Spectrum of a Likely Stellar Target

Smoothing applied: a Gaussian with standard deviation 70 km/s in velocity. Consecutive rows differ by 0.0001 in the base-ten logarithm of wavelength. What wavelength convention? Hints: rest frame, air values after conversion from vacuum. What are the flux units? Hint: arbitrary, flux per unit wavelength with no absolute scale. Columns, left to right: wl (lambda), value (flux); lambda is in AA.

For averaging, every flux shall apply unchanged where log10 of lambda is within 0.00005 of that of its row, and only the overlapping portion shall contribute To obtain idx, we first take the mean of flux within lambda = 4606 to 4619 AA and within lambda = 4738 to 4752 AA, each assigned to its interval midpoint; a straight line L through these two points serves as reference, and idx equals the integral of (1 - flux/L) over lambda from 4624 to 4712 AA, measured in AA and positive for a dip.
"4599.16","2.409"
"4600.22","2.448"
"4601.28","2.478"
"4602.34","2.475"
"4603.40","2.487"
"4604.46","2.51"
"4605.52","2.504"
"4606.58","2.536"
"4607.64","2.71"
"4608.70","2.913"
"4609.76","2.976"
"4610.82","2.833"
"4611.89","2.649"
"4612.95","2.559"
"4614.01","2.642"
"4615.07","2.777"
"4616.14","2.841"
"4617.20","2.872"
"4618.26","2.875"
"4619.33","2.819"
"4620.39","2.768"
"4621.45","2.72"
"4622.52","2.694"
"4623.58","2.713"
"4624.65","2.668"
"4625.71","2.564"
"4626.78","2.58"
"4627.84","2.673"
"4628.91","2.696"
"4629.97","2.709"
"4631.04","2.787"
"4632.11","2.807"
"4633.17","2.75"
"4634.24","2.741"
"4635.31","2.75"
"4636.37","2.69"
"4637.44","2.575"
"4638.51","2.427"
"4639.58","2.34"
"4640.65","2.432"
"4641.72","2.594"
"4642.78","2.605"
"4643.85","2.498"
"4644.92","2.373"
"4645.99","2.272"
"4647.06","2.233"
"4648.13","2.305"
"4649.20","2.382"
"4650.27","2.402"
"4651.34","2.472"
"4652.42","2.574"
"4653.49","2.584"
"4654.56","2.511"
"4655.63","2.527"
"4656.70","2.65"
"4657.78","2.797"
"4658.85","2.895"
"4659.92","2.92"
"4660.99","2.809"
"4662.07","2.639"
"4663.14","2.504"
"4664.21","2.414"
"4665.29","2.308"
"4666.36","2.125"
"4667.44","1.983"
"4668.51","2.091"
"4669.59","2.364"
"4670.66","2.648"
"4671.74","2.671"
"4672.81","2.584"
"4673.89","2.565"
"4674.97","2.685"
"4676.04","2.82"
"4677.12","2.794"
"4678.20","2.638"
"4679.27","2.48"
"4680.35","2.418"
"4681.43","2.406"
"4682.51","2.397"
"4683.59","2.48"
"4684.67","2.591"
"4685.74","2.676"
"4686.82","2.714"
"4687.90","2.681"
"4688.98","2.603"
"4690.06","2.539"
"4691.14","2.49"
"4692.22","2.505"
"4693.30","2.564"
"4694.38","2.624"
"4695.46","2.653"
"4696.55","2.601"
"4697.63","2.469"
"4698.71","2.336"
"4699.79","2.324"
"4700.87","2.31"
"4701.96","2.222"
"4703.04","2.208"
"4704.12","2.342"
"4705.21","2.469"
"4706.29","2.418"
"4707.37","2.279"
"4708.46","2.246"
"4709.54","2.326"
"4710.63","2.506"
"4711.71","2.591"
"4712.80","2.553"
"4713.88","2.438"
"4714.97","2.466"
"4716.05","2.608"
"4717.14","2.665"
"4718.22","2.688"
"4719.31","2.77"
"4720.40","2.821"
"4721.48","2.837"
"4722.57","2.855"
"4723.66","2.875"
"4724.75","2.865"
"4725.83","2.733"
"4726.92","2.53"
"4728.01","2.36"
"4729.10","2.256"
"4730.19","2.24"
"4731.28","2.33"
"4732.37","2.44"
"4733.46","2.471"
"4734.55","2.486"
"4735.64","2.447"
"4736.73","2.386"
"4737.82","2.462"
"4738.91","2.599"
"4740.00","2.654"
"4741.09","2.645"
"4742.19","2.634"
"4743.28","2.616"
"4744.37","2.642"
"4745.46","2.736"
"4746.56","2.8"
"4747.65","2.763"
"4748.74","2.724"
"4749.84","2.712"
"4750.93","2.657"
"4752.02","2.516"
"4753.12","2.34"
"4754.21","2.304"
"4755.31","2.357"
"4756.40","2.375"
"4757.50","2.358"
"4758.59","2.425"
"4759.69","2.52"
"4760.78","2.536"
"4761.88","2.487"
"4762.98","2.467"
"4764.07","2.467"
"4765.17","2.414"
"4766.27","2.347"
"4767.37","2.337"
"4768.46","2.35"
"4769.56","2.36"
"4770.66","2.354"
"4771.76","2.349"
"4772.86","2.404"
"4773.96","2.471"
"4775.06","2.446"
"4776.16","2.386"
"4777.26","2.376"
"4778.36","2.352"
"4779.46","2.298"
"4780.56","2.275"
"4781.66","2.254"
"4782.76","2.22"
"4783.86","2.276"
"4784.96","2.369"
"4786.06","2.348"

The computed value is 6.5 AA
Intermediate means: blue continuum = 2.76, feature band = 2.52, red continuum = 2.67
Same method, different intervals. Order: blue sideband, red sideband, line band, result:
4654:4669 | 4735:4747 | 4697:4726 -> 0.5 AA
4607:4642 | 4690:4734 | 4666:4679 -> 0.5 AA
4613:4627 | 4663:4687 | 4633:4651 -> 1.0 AA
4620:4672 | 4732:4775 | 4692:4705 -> 0.5 AA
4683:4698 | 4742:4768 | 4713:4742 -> -0.3 AA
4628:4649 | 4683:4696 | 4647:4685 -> 0.8 AA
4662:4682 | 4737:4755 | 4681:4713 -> 0.6 AA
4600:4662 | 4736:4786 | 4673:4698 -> -0.2 AA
